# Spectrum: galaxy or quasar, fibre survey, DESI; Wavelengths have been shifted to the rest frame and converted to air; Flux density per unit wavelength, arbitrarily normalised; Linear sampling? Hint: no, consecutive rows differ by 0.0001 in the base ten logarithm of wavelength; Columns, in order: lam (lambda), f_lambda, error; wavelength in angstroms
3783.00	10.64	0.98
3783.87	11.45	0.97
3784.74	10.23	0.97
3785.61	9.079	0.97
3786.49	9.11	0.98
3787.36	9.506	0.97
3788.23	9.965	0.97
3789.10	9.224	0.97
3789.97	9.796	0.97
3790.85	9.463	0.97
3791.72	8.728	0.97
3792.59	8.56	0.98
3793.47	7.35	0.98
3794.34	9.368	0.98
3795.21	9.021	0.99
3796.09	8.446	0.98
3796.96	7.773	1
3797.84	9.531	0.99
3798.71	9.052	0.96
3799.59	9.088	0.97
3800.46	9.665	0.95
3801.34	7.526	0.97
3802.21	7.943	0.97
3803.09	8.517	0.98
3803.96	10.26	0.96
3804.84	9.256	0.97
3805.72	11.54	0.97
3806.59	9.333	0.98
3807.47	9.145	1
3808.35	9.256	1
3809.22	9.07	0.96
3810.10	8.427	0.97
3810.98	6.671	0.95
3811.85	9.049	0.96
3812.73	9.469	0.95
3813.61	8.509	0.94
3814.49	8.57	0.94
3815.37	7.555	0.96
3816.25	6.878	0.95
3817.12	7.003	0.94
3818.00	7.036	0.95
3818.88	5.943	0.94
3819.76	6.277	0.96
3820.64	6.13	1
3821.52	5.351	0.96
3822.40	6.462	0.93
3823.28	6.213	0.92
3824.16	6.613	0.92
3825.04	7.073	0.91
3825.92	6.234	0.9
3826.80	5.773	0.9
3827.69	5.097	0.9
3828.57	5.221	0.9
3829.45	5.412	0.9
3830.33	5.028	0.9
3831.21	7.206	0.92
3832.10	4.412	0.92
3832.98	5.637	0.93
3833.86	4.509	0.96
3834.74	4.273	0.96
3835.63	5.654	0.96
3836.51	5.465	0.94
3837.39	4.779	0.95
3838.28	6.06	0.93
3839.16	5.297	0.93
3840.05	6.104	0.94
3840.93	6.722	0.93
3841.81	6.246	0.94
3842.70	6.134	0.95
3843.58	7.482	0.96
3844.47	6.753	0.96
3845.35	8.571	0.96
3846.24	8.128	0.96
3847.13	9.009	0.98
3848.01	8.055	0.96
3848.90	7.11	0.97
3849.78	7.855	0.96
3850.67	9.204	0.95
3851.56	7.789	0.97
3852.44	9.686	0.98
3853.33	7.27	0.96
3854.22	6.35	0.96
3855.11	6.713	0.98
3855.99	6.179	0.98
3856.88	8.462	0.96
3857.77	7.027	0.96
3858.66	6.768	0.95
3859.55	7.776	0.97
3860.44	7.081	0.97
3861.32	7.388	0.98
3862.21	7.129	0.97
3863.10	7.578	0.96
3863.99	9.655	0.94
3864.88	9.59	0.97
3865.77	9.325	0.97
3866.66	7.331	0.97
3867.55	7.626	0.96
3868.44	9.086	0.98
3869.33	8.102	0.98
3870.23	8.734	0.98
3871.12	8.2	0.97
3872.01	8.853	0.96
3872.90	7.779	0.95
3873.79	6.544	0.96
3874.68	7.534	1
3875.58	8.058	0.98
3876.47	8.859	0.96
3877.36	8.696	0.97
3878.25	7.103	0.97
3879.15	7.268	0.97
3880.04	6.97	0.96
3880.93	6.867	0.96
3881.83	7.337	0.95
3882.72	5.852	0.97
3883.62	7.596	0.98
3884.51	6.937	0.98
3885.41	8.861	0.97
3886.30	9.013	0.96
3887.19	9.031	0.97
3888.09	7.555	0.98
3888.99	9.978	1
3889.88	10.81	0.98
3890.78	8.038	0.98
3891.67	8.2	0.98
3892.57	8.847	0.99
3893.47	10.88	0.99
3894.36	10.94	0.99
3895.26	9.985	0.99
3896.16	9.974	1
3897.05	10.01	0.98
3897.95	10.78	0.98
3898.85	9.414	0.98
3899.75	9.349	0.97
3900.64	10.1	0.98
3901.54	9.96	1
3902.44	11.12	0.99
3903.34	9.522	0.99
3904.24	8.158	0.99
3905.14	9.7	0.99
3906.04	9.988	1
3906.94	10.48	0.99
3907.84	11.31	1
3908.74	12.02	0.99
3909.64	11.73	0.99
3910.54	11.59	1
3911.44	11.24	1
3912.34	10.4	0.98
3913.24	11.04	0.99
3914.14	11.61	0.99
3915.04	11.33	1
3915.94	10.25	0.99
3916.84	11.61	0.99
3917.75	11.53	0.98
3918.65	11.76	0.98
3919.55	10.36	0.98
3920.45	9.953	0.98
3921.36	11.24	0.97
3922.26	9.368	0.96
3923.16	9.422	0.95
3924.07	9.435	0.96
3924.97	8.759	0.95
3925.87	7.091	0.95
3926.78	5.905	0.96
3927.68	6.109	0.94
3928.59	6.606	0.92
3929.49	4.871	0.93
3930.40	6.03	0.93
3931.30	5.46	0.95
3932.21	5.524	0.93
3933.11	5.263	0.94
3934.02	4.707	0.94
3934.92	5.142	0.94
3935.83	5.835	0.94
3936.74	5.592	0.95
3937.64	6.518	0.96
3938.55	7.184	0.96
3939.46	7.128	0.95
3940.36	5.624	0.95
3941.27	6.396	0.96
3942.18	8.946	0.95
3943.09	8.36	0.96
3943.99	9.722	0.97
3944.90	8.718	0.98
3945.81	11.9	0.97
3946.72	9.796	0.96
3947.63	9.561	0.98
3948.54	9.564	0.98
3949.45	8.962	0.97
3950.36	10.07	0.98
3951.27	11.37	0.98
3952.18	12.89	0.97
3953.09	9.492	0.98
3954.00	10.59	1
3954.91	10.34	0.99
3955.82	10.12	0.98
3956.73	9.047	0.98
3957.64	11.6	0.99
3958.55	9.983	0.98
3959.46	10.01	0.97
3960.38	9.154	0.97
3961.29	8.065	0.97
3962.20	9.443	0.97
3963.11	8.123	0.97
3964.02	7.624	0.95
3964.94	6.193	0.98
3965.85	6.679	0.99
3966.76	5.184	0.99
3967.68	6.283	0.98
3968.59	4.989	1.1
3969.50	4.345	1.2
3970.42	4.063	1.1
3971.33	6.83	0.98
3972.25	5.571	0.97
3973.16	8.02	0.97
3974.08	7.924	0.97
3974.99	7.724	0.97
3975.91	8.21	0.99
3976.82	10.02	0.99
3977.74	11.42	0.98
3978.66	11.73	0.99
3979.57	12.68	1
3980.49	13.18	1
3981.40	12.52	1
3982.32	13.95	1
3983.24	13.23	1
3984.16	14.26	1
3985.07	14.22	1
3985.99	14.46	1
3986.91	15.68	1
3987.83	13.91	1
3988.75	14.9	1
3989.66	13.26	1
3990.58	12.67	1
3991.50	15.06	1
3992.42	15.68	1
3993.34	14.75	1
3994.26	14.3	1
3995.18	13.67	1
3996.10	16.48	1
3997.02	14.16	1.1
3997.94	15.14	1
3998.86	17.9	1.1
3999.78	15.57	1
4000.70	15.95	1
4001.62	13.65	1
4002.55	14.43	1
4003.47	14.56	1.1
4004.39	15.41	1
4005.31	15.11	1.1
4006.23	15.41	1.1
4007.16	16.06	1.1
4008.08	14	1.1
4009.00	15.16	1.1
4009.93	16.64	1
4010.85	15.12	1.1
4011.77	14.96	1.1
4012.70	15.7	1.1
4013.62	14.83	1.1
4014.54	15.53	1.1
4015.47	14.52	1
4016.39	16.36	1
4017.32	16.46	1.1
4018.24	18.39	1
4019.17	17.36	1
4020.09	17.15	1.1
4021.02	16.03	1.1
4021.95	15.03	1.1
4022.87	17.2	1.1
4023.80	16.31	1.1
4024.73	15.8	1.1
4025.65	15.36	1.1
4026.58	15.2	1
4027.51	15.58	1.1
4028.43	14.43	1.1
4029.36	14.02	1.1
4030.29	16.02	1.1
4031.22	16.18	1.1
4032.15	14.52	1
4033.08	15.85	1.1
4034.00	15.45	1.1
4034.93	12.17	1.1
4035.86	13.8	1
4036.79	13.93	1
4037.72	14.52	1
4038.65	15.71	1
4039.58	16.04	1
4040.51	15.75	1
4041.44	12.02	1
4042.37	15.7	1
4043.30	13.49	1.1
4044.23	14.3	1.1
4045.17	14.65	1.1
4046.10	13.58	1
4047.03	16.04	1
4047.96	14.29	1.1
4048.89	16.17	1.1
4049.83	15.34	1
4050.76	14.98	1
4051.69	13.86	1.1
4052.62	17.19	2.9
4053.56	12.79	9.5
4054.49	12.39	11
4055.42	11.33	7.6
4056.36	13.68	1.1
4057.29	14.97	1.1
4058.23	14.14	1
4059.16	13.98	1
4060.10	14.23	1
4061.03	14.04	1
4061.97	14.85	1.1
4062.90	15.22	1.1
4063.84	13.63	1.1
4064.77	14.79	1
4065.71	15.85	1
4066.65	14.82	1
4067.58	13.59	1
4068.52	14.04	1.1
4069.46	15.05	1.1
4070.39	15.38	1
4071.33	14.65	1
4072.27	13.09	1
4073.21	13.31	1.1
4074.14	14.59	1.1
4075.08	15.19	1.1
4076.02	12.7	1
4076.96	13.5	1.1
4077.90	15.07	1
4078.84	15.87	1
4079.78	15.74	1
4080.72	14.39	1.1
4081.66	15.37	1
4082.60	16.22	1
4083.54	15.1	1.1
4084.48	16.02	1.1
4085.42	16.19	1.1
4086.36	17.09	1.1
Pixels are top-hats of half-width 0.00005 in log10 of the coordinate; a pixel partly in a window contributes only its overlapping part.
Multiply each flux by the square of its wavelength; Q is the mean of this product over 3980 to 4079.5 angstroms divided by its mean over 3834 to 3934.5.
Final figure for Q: 1.91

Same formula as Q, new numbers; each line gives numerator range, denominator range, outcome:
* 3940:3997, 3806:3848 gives 1.65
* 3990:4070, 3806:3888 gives 2.25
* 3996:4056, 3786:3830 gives 2.11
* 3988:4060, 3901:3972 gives 1.80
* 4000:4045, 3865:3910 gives 1.83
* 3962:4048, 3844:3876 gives 1.84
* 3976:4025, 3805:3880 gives 2.20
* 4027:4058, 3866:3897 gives 1.89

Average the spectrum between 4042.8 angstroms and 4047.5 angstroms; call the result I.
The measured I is 14.4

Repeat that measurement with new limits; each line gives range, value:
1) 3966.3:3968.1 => 5.72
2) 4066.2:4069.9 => 14.4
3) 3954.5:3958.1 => 10.3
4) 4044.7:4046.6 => 14.1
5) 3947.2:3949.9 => 9.36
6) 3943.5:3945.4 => 9.29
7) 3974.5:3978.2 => 9.33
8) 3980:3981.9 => 12.9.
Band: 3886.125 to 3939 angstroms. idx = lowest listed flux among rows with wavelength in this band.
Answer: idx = 4.707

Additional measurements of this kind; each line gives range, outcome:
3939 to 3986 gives 4.063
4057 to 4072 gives 13.59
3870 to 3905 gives 5.852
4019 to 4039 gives 12.17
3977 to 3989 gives 11.42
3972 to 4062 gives 5.571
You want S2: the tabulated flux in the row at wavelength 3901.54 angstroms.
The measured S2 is 9.96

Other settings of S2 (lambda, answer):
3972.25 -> 5.571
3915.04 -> 11.33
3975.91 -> 8.21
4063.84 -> 13.63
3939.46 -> 7.128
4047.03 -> 16.04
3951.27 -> 11.37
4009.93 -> 16.64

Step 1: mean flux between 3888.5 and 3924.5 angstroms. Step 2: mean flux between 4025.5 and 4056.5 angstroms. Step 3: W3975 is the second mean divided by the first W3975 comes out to 1.41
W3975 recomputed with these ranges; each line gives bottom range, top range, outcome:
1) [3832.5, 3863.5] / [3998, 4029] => 2.26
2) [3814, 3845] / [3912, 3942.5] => 1.32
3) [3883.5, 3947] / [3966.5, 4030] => 1.51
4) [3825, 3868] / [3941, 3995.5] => 1.50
